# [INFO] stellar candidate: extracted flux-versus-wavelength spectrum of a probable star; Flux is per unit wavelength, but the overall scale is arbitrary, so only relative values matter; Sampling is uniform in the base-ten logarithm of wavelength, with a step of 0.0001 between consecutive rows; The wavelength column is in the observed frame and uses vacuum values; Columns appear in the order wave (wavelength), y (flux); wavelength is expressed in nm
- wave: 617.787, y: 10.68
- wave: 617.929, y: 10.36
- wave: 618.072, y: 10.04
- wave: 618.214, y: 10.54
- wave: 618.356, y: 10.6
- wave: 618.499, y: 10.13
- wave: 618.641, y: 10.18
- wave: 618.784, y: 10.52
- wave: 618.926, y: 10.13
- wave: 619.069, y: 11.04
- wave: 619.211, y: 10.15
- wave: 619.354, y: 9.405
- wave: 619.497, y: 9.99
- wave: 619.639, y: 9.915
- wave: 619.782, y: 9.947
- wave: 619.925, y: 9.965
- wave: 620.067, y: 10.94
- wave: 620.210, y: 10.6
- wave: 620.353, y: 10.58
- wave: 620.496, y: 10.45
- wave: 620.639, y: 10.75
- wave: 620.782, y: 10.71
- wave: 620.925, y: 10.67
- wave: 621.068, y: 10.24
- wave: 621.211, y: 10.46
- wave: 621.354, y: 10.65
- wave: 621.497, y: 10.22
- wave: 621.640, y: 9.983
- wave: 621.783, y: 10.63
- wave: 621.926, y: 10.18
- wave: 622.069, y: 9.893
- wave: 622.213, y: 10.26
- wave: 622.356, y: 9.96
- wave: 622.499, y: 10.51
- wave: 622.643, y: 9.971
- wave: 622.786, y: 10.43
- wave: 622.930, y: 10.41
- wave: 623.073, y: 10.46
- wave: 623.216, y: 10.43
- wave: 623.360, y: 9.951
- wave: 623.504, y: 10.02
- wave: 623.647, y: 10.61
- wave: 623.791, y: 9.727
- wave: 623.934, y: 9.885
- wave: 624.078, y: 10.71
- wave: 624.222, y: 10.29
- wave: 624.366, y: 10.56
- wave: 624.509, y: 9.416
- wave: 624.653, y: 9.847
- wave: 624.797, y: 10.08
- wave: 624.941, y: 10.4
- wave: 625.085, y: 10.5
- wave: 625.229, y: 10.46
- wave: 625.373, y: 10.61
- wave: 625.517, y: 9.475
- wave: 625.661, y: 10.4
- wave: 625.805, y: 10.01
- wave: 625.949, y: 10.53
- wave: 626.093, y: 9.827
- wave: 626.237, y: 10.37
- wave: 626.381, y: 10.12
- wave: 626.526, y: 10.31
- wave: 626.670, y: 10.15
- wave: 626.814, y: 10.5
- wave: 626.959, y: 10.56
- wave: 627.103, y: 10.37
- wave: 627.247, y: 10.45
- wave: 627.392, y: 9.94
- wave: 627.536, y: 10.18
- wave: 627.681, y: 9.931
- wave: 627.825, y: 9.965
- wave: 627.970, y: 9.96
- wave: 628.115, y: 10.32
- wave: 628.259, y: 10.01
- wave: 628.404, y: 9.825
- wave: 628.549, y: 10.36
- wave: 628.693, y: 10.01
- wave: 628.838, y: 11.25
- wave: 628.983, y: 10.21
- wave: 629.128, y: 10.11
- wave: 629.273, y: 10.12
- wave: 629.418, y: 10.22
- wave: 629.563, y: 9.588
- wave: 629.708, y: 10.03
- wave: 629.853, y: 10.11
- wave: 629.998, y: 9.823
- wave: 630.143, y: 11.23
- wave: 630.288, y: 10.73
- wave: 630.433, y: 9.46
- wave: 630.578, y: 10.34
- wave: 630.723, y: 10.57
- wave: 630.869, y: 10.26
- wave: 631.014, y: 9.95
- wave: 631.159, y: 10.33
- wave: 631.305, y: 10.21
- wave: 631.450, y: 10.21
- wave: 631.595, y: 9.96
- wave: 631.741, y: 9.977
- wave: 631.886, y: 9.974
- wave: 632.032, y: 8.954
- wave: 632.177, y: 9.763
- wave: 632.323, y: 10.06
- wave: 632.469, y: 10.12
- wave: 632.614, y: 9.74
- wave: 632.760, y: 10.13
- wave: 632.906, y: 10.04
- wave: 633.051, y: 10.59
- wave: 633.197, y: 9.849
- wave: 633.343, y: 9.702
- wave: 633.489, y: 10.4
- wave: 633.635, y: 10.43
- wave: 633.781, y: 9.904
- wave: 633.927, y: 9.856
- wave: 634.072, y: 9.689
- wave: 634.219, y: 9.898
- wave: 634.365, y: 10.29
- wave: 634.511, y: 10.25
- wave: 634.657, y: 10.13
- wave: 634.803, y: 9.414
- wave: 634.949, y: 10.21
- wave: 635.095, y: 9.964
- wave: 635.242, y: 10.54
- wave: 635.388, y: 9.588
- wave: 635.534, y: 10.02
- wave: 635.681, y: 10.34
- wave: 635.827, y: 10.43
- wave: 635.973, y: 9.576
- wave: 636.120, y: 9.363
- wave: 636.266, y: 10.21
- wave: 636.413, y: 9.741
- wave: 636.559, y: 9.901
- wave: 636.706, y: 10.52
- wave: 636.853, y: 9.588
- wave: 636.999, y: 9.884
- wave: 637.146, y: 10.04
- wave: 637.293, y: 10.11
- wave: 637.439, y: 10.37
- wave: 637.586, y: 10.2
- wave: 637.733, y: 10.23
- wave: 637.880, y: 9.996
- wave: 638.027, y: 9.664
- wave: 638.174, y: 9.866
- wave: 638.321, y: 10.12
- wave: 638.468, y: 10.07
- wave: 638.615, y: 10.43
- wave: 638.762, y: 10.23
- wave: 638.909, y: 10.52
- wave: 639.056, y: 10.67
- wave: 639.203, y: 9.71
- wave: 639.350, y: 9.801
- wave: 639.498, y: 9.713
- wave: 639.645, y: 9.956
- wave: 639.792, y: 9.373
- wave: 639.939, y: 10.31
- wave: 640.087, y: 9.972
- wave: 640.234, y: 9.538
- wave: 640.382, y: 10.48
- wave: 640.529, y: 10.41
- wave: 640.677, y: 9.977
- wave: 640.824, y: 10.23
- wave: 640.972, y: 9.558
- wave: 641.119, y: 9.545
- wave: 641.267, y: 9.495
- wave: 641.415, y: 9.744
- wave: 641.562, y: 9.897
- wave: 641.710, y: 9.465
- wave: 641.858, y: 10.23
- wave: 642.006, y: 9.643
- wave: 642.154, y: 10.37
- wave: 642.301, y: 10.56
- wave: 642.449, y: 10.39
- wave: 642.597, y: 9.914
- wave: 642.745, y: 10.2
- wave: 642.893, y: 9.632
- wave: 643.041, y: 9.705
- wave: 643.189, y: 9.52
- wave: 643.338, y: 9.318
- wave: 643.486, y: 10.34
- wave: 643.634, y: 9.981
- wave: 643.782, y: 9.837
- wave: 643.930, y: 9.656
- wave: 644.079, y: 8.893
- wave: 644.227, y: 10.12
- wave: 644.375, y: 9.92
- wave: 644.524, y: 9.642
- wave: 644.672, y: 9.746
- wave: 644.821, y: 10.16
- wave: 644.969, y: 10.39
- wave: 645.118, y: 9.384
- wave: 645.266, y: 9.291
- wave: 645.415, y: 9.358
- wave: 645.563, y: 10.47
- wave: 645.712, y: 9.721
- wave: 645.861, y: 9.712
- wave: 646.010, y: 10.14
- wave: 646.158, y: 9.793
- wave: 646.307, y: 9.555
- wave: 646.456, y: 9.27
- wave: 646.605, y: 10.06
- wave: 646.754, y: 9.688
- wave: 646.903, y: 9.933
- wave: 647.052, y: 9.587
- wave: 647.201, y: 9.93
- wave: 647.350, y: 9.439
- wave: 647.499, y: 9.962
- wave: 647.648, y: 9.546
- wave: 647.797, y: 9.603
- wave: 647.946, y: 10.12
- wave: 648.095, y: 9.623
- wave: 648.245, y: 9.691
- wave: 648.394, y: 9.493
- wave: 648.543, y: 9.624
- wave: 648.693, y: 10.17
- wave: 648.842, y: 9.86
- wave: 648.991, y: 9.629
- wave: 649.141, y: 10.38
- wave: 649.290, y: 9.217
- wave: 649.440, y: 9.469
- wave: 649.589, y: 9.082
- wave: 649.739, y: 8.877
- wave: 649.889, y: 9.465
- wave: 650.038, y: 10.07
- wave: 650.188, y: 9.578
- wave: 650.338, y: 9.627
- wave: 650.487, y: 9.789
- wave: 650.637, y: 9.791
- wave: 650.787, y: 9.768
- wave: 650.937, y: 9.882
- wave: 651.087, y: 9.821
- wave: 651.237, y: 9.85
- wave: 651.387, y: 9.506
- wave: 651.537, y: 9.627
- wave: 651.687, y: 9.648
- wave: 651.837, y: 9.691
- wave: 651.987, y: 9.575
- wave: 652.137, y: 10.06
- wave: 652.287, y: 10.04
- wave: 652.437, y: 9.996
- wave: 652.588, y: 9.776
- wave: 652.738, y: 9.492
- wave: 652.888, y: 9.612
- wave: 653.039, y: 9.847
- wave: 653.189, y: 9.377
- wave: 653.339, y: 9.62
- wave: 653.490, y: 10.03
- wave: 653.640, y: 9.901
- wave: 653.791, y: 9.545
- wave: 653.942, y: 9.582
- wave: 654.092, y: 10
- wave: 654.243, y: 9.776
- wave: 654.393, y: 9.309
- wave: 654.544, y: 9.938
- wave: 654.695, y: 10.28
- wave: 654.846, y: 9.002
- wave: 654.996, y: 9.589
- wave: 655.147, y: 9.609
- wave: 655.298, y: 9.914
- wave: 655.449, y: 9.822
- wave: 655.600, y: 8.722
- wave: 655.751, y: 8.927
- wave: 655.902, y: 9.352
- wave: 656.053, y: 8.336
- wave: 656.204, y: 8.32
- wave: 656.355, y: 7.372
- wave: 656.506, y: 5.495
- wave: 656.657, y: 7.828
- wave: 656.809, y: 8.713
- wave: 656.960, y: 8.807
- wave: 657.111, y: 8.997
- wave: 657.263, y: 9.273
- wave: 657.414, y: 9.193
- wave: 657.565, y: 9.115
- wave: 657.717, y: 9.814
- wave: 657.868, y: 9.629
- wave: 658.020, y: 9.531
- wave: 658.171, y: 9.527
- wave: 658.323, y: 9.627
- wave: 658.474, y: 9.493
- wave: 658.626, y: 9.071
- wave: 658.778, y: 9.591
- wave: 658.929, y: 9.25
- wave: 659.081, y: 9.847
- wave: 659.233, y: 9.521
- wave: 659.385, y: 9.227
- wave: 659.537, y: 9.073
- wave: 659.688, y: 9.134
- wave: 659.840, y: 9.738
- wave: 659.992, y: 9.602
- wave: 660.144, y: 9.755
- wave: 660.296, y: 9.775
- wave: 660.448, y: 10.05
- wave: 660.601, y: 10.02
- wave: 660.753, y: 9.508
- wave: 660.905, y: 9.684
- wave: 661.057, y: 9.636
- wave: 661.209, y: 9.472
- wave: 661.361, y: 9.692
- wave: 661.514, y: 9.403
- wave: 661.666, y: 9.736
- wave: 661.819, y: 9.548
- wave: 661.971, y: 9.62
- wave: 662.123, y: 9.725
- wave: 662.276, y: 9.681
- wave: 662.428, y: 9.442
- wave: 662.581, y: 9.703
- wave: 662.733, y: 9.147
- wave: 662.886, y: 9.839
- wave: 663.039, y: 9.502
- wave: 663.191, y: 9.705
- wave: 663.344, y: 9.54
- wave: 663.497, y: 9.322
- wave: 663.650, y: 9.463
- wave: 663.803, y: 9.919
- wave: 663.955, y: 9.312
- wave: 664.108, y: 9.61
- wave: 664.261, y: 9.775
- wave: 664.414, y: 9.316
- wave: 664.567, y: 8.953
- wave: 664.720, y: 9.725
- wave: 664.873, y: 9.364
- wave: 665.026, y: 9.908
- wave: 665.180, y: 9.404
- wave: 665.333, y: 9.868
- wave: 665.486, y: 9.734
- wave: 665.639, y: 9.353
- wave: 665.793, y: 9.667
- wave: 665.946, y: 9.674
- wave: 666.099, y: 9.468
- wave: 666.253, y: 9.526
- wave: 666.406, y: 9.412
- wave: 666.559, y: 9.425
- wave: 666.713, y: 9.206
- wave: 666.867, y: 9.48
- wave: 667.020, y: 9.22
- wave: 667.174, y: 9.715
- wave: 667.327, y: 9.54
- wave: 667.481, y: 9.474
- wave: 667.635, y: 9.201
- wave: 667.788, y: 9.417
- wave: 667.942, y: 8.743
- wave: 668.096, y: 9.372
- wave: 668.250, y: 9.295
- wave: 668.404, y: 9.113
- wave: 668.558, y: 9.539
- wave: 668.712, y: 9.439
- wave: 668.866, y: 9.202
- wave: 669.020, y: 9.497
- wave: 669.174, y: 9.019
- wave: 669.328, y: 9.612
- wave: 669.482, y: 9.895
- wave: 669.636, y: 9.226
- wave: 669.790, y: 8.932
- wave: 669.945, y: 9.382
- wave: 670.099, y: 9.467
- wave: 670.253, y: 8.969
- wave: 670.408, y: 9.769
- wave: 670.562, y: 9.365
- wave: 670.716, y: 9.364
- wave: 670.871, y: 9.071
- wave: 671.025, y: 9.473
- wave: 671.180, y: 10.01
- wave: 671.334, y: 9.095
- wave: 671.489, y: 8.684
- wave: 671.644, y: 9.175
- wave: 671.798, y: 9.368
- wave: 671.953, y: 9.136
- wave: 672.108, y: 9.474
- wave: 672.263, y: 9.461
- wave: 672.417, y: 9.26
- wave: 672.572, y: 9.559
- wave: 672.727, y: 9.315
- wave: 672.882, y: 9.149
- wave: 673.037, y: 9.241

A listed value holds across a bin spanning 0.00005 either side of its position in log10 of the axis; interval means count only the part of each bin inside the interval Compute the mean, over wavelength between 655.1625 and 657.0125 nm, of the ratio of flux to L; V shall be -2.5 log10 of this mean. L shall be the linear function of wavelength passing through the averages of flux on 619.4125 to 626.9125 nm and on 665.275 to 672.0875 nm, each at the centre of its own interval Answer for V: 0.14 mag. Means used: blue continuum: 10.3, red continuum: 9.38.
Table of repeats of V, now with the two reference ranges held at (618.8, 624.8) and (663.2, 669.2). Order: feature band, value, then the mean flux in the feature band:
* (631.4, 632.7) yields 0.02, 9.86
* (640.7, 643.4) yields 0.00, 9.86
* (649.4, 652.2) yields 0.01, 9.64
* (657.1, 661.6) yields 0.01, 9.52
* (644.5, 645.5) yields 0.01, 9.73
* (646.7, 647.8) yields 0.01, 9.72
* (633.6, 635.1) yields 0.00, 10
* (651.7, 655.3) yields -0.01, 9.73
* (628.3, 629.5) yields -0.01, 10.2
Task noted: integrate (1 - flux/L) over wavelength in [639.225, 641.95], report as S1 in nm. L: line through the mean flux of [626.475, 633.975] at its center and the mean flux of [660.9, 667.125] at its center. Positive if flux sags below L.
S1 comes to 0.02 nm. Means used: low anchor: 10.1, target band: 9.87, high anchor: 9.54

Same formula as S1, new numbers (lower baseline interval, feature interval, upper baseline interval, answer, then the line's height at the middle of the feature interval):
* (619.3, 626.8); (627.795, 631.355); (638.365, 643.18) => -0.017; 10.2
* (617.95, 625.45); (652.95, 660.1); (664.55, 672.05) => 0.262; 9.62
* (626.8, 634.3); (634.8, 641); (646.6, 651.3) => -0.050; 9.95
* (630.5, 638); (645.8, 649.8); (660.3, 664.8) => 0.055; 9.82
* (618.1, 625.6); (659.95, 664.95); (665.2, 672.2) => -0.049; 9.5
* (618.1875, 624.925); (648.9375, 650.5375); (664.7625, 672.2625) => 0.031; 9.74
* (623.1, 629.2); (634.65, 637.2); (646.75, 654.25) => 0.011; 10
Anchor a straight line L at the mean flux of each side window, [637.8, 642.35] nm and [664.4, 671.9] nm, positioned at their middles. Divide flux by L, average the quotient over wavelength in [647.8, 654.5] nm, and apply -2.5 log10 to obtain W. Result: 0.01 mag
